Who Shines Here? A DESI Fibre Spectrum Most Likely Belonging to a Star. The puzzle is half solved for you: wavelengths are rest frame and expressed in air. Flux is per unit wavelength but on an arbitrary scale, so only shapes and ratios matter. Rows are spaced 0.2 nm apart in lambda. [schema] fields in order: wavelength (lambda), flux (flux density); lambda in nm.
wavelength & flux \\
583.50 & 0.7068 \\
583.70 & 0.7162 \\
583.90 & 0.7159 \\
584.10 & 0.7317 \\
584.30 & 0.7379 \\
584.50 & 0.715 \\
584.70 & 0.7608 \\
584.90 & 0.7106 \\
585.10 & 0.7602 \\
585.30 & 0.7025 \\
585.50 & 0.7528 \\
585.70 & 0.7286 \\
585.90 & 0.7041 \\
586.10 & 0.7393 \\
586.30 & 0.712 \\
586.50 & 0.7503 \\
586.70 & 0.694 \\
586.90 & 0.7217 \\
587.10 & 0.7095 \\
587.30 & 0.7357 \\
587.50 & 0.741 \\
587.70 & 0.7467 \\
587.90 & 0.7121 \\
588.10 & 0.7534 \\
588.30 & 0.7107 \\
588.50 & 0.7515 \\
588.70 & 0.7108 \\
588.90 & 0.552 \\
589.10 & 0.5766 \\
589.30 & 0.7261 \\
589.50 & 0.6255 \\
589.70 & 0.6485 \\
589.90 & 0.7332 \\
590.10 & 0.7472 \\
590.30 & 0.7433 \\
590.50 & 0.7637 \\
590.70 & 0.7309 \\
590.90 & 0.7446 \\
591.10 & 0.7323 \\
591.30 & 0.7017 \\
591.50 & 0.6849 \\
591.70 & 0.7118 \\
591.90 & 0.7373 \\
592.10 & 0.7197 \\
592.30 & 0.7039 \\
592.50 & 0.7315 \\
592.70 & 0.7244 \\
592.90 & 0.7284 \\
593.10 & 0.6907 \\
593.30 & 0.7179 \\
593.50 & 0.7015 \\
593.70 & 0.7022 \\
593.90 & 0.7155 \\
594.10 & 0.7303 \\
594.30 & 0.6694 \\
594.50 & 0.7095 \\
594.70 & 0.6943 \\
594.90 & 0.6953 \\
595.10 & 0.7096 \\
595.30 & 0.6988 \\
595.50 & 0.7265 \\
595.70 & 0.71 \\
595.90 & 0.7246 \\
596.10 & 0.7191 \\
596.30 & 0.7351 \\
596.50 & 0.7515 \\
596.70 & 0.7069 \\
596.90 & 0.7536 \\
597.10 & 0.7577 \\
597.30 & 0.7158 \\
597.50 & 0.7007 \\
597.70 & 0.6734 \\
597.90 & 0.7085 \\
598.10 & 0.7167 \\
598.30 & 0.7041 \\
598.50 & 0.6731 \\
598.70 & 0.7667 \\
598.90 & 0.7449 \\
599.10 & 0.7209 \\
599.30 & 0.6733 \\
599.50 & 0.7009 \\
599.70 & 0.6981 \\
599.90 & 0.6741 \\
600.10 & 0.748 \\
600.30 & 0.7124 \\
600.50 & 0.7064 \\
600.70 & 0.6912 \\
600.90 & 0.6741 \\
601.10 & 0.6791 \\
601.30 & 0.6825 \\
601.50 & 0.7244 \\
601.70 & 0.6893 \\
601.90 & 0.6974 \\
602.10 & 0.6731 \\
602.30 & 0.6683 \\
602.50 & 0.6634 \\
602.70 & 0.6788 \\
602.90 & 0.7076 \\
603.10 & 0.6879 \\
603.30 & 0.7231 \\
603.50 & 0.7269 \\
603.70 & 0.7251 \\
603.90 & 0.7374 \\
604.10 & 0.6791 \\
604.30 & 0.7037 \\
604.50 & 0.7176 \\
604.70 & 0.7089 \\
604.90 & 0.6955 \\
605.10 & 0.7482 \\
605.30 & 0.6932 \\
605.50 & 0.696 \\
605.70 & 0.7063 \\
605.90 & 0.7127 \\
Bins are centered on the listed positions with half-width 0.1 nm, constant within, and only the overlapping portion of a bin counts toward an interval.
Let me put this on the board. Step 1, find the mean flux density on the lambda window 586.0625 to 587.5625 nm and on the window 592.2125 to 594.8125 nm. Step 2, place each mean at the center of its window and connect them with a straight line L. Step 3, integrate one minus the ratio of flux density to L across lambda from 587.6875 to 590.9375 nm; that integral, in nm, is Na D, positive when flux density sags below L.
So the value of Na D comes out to 0.073 nm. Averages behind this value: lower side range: 0.724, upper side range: 0.709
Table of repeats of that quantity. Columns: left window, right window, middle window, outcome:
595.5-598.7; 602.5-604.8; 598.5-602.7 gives 0.08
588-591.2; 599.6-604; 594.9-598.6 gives -0.08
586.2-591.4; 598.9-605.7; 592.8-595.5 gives 0.00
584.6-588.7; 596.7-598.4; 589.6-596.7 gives 0.05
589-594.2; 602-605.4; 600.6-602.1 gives 0.03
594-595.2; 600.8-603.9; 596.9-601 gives -0.07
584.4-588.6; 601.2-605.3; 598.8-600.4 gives 0.00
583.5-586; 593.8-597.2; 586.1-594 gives 0.12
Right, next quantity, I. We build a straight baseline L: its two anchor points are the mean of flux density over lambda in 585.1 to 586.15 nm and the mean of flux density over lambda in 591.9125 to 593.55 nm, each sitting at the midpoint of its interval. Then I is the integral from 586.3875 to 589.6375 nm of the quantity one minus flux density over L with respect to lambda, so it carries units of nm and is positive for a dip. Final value 0.11 nm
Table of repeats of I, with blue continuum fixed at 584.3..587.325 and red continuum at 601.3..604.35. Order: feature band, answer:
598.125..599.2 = -0.02 nm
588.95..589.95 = 0.09 nm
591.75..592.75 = -0.01 nm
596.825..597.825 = -0.02 nm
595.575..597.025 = -0.04 nm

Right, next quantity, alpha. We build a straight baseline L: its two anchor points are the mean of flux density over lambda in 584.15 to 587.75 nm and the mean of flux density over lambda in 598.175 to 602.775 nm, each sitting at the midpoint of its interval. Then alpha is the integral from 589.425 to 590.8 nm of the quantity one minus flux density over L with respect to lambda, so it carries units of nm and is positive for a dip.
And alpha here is 0.01 nm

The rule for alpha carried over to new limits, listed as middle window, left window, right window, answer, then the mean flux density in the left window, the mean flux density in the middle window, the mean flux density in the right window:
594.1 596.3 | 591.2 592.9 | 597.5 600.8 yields 0.01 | 0.715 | 0.708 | 0.707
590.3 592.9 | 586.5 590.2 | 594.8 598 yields -0.06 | 0.701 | 0.725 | 0.718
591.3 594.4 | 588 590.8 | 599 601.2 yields -0.06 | 0.698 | 0.711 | 0.698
